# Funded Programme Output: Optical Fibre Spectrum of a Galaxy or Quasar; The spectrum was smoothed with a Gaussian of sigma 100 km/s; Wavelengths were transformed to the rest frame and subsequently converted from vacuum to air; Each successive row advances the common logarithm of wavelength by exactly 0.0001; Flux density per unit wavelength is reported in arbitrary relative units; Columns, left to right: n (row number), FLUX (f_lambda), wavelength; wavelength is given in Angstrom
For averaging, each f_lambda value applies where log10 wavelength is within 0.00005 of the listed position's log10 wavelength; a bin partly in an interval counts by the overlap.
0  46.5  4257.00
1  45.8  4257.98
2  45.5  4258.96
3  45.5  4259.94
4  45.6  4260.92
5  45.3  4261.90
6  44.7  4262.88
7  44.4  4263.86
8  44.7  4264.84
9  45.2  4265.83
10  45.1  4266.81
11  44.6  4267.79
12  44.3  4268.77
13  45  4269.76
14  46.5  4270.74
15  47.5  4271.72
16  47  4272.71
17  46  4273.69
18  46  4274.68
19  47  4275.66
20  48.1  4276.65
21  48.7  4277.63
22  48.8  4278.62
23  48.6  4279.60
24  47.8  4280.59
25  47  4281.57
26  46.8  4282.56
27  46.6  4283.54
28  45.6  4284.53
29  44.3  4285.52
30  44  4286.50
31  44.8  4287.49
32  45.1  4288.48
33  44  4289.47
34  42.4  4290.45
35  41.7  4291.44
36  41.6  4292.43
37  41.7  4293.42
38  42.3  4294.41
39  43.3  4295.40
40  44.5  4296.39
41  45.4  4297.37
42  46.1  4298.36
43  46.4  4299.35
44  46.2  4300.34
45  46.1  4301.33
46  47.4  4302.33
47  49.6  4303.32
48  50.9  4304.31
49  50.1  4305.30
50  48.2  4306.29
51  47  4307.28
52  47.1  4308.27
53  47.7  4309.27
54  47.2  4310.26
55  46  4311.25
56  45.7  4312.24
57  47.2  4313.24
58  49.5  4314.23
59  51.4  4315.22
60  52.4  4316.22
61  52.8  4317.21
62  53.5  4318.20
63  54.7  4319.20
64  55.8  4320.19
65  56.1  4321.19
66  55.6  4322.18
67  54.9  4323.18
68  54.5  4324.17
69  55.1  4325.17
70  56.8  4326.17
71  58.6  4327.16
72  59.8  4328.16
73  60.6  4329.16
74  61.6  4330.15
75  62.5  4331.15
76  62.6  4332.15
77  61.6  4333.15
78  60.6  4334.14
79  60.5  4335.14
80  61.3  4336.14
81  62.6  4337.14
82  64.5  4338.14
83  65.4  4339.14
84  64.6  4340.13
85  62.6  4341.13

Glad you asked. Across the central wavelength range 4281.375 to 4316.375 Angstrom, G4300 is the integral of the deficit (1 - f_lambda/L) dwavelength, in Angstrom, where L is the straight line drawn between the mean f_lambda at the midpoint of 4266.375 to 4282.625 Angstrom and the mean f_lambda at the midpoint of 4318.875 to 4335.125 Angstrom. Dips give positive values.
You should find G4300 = 4.0 Angstrom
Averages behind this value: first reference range 46.8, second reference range 58.3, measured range 46.1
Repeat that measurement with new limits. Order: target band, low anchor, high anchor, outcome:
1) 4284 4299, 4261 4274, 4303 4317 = 1.09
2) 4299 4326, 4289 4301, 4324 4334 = 0.76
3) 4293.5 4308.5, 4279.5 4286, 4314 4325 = 1.09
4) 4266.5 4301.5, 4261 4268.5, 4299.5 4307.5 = 0.77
